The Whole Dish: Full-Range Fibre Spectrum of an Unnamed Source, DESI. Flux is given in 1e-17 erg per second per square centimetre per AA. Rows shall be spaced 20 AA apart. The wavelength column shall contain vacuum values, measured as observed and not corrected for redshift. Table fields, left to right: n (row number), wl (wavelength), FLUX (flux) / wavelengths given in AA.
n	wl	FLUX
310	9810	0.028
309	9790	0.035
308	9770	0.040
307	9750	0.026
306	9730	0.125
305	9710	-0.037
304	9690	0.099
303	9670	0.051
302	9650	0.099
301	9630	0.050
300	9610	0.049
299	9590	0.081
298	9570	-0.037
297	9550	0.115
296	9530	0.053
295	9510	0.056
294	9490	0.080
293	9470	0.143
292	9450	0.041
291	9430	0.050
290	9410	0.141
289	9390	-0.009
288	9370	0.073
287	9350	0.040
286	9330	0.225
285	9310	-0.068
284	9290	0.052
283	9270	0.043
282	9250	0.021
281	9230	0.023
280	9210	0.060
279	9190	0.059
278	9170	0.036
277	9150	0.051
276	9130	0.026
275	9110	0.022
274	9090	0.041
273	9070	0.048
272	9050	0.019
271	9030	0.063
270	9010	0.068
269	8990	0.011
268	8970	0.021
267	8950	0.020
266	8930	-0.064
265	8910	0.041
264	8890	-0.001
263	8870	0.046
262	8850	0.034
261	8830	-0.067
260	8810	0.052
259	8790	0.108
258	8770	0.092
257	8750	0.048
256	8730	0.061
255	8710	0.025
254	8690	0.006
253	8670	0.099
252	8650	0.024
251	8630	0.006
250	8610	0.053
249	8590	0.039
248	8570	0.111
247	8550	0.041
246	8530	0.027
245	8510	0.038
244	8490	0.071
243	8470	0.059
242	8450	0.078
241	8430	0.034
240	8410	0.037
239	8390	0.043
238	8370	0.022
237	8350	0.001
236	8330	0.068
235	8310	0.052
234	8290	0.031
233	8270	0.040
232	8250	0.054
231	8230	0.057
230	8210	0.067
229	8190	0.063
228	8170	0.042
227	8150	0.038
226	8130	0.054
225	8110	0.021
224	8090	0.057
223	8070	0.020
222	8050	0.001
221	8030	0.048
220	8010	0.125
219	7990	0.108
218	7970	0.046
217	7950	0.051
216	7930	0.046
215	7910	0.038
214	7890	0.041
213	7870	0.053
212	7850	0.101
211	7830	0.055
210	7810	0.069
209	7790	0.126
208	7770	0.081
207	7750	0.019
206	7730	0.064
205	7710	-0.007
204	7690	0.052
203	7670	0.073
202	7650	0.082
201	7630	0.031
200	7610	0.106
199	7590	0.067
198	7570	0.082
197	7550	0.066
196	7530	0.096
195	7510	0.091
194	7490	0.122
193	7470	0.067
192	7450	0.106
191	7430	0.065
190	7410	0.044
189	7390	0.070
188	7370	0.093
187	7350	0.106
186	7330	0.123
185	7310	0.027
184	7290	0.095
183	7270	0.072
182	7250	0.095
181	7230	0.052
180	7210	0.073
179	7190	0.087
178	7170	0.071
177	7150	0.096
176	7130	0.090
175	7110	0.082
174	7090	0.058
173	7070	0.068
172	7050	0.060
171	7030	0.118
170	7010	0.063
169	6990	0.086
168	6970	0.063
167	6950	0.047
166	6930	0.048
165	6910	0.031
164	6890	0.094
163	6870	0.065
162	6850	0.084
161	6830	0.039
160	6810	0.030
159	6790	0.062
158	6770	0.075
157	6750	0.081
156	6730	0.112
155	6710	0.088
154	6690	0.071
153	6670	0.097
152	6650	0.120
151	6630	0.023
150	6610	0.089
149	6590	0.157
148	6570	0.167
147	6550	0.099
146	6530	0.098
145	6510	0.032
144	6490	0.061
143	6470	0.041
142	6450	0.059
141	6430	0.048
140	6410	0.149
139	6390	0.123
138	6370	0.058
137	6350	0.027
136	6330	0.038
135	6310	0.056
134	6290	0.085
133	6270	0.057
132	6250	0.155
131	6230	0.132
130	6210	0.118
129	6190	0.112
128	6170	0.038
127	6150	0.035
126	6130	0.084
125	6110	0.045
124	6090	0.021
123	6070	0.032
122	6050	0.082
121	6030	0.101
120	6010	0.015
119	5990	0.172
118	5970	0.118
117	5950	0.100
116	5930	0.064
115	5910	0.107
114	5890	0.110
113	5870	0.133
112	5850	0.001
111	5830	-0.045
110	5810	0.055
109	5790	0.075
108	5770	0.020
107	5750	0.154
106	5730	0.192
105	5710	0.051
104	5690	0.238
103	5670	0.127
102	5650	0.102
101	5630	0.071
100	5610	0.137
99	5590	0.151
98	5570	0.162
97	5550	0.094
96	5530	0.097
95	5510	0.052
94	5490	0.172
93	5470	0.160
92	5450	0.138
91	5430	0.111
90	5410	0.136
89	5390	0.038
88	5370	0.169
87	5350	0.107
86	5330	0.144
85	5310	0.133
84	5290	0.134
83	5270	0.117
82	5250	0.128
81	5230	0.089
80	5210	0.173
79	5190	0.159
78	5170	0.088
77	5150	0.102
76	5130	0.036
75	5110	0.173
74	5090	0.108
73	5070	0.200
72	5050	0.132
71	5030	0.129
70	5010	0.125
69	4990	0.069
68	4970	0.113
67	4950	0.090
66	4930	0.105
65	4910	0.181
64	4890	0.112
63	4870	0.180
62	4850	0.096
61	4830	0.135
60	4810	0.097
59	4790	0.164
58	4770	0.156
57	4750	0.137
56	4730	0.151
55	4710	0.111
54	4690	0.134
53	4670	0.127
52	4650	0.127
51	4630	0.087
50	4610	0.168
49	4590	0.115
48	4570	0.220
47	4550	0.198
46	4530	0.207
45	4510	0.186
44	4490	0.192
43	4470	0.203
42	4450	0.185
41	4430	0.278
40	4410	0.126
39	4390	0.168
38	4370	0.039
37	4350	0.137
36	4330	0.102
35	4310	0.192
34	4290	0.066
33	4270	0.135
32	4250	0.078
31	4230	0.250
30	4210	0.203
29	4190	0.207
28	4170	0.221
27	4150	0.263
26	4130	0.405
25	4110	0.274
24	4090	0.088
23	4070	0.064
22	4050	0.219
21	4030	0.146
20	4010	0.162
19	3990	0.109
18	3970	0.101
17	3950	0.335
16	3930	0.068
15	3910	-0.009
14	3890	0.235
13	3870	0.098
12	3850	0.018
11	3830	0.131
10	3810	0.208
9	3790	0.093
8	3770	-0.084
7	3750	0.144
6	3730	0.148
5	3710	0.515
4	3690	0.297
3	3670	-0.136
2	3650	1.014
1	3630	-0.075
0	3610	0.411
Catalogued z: 1.503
